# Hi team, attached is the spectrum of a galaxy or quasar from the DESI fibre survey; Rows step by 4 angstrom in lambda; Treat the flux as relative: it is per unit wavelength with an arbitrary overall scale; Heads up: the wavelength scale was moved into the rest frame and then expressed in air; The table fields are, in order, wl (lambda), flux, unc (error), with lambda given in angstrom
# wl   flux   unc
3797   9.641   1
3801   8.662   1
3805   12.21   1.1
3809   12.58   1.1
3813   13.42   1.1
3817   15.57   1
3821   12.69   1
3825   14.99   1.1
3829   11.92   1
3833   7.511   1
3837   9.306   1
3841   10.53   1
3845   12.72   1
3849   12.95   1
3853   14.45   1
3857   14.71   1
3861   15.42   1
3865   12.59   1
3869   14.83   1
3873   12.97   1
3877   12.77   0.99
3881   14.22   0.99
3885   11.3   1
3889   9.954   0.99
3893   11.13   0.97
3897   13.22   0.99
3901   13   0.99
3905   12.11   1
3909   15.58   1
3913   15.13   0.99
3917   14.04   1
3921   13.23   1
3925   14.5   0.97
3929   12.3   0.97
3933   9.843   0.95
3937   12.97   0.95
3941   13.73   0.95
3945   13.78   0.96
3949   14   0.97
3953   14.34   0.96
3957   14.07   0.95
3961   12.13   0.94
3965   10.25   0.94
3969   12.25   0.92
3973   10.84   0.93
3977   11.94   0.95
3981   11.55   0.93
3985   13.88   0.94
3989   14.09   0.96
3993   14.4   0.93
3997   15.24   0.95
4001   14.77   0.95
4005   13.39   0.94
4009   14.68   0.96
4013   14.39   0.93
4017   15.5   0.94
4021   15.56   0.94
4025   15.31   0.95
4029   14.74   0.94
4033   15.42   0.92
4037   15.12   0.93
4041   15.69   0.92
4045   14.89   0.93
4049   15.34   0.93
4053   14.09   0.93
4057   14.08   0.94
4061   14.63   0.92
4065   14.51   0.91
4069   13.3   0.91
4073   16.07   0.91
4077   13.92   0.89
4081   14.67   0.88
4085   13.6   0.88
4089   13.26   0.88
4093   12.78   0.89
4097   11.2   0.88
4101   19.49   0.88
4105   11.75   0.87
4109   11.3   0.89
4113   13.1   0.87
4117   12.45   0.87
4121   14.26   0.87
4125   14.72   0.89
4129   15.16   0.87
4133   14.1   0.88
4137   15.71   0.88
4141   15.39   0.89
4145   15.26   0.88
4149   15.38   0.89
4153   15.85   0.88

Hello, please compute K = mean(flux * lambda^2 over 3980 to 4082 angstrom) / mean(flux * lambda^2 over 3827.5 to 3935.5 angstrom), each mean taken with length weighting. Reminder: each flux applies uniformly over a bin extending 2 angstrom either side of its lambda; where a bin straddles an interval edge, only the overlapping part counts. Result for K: 1.2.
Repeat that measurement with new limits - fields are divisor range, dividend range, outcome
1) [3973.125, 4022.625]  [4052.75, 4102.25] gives 1.06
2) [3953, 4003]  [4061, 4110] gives 1.13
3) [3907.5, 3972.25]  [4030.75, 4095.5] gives 1.16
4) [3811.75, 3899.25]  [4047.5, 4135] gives 1.24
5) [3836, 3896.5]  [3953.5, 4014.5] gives 1.10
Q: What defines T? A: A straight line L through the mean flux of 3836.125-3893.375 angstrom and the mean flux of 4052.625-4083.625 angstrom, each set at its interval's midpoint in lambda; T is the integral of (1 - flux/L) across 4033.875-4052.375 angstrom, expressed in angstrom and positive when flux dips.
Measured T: -1.3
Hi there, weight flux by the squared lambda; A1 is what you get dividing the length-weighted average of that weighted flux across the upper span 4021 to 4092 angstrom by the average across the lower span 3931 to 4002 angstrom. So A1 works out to 1.18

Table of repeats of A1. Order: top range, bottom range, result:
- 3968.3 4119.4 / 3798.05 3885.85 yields 1.23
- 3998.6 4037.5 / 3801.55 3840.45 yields 1.37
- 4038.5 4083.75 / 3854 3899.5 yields 1.23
